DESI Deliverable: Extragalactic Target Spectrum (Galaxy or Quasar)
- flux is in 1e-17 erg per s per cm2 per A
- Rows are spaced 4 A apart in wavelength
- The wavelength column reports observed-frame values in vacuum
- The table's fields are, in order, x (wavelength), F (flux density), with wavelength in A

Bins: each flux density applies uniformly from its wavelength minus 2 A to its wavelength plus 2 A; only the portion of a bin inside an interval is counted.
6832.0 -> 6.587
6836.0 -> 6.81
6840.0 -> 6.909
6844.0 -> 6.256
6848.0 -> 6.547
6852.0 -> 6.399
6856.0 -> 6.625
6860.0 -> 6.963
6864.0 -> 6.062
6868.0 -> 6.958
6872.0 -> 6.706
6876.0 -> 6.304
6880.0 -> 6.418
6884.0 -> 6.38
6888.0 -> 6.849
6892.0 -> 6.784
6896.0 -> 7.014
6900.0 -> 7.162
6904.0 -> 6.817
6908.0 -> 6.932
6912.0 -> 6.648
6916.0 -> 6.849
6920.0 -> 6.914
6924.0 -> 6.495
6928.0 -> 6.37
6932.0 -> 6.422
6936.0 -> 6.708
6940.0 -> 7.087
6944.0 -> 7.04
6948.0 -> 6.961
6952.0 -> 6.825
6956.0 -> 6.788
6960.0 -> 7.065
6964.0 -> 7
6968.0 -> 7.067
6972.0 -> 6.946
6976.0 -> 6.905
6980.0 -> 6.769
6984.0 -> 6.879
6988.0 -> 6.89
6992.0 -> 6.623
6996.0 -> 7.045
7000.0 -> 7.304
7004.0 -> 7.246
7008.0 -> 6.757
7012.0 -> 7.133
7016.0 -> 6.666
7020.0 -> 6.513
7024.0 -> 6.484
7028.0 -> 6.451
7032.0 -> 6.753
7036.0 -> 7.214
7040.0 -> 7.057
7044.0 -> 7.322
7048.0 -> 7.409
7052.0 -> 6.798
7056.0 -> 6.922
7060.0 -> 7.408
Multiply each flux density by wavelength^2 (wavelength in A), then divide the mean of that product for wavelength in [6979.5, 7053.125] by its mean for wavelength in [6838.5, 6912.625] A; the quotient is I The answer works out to 1.1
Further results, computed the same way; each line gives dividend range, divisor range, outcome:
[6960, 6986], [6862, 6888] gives 1.10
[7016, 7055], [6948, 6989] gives 1.01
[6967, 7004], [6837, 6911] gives 1.08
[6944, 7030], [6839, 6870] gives 1.09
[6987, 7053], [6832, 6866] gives 1.11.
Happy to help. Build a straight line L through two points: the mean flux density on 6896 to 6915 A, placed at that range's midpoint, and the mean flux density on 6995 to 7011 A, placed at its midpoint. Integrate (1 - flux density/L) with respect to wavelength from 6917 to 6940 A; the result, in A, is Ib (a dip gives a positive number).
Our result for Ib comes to 1.0 A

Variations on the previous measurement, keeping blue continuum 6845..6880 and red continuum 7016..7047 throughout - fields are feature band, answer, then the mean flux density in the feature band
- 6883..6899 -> -0.5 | 6.81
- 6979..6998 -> -0.2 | 6.85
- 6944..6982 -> -1.2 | 6.93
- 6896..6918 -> -0.9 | 6.89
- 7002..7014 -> -0.4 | 7.05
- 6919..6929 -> 0.1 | 6.58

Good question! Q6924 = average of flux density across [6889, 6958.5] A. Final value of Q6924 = 6.82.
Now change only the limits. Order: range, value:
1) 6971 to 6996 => 6.85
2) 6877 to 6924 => 6.77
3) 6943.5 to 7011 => 6.95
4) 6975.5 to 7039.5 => 6.86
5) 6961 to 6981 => 6.95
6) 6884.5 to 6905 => 6.89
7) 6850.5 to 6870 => 6.61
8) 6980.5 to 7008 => 6.97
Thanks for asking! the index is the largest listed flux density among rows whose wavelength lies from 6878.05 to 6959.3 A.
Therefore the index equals 7.162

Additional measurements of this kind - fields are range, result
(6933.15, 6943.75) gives 7.087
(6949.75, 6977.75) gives 7.067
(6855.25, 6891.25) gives 6.963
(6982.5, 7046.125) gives 7.322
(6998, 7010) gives 7.304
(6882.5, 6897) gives 7.014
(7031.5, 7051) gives 7.409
